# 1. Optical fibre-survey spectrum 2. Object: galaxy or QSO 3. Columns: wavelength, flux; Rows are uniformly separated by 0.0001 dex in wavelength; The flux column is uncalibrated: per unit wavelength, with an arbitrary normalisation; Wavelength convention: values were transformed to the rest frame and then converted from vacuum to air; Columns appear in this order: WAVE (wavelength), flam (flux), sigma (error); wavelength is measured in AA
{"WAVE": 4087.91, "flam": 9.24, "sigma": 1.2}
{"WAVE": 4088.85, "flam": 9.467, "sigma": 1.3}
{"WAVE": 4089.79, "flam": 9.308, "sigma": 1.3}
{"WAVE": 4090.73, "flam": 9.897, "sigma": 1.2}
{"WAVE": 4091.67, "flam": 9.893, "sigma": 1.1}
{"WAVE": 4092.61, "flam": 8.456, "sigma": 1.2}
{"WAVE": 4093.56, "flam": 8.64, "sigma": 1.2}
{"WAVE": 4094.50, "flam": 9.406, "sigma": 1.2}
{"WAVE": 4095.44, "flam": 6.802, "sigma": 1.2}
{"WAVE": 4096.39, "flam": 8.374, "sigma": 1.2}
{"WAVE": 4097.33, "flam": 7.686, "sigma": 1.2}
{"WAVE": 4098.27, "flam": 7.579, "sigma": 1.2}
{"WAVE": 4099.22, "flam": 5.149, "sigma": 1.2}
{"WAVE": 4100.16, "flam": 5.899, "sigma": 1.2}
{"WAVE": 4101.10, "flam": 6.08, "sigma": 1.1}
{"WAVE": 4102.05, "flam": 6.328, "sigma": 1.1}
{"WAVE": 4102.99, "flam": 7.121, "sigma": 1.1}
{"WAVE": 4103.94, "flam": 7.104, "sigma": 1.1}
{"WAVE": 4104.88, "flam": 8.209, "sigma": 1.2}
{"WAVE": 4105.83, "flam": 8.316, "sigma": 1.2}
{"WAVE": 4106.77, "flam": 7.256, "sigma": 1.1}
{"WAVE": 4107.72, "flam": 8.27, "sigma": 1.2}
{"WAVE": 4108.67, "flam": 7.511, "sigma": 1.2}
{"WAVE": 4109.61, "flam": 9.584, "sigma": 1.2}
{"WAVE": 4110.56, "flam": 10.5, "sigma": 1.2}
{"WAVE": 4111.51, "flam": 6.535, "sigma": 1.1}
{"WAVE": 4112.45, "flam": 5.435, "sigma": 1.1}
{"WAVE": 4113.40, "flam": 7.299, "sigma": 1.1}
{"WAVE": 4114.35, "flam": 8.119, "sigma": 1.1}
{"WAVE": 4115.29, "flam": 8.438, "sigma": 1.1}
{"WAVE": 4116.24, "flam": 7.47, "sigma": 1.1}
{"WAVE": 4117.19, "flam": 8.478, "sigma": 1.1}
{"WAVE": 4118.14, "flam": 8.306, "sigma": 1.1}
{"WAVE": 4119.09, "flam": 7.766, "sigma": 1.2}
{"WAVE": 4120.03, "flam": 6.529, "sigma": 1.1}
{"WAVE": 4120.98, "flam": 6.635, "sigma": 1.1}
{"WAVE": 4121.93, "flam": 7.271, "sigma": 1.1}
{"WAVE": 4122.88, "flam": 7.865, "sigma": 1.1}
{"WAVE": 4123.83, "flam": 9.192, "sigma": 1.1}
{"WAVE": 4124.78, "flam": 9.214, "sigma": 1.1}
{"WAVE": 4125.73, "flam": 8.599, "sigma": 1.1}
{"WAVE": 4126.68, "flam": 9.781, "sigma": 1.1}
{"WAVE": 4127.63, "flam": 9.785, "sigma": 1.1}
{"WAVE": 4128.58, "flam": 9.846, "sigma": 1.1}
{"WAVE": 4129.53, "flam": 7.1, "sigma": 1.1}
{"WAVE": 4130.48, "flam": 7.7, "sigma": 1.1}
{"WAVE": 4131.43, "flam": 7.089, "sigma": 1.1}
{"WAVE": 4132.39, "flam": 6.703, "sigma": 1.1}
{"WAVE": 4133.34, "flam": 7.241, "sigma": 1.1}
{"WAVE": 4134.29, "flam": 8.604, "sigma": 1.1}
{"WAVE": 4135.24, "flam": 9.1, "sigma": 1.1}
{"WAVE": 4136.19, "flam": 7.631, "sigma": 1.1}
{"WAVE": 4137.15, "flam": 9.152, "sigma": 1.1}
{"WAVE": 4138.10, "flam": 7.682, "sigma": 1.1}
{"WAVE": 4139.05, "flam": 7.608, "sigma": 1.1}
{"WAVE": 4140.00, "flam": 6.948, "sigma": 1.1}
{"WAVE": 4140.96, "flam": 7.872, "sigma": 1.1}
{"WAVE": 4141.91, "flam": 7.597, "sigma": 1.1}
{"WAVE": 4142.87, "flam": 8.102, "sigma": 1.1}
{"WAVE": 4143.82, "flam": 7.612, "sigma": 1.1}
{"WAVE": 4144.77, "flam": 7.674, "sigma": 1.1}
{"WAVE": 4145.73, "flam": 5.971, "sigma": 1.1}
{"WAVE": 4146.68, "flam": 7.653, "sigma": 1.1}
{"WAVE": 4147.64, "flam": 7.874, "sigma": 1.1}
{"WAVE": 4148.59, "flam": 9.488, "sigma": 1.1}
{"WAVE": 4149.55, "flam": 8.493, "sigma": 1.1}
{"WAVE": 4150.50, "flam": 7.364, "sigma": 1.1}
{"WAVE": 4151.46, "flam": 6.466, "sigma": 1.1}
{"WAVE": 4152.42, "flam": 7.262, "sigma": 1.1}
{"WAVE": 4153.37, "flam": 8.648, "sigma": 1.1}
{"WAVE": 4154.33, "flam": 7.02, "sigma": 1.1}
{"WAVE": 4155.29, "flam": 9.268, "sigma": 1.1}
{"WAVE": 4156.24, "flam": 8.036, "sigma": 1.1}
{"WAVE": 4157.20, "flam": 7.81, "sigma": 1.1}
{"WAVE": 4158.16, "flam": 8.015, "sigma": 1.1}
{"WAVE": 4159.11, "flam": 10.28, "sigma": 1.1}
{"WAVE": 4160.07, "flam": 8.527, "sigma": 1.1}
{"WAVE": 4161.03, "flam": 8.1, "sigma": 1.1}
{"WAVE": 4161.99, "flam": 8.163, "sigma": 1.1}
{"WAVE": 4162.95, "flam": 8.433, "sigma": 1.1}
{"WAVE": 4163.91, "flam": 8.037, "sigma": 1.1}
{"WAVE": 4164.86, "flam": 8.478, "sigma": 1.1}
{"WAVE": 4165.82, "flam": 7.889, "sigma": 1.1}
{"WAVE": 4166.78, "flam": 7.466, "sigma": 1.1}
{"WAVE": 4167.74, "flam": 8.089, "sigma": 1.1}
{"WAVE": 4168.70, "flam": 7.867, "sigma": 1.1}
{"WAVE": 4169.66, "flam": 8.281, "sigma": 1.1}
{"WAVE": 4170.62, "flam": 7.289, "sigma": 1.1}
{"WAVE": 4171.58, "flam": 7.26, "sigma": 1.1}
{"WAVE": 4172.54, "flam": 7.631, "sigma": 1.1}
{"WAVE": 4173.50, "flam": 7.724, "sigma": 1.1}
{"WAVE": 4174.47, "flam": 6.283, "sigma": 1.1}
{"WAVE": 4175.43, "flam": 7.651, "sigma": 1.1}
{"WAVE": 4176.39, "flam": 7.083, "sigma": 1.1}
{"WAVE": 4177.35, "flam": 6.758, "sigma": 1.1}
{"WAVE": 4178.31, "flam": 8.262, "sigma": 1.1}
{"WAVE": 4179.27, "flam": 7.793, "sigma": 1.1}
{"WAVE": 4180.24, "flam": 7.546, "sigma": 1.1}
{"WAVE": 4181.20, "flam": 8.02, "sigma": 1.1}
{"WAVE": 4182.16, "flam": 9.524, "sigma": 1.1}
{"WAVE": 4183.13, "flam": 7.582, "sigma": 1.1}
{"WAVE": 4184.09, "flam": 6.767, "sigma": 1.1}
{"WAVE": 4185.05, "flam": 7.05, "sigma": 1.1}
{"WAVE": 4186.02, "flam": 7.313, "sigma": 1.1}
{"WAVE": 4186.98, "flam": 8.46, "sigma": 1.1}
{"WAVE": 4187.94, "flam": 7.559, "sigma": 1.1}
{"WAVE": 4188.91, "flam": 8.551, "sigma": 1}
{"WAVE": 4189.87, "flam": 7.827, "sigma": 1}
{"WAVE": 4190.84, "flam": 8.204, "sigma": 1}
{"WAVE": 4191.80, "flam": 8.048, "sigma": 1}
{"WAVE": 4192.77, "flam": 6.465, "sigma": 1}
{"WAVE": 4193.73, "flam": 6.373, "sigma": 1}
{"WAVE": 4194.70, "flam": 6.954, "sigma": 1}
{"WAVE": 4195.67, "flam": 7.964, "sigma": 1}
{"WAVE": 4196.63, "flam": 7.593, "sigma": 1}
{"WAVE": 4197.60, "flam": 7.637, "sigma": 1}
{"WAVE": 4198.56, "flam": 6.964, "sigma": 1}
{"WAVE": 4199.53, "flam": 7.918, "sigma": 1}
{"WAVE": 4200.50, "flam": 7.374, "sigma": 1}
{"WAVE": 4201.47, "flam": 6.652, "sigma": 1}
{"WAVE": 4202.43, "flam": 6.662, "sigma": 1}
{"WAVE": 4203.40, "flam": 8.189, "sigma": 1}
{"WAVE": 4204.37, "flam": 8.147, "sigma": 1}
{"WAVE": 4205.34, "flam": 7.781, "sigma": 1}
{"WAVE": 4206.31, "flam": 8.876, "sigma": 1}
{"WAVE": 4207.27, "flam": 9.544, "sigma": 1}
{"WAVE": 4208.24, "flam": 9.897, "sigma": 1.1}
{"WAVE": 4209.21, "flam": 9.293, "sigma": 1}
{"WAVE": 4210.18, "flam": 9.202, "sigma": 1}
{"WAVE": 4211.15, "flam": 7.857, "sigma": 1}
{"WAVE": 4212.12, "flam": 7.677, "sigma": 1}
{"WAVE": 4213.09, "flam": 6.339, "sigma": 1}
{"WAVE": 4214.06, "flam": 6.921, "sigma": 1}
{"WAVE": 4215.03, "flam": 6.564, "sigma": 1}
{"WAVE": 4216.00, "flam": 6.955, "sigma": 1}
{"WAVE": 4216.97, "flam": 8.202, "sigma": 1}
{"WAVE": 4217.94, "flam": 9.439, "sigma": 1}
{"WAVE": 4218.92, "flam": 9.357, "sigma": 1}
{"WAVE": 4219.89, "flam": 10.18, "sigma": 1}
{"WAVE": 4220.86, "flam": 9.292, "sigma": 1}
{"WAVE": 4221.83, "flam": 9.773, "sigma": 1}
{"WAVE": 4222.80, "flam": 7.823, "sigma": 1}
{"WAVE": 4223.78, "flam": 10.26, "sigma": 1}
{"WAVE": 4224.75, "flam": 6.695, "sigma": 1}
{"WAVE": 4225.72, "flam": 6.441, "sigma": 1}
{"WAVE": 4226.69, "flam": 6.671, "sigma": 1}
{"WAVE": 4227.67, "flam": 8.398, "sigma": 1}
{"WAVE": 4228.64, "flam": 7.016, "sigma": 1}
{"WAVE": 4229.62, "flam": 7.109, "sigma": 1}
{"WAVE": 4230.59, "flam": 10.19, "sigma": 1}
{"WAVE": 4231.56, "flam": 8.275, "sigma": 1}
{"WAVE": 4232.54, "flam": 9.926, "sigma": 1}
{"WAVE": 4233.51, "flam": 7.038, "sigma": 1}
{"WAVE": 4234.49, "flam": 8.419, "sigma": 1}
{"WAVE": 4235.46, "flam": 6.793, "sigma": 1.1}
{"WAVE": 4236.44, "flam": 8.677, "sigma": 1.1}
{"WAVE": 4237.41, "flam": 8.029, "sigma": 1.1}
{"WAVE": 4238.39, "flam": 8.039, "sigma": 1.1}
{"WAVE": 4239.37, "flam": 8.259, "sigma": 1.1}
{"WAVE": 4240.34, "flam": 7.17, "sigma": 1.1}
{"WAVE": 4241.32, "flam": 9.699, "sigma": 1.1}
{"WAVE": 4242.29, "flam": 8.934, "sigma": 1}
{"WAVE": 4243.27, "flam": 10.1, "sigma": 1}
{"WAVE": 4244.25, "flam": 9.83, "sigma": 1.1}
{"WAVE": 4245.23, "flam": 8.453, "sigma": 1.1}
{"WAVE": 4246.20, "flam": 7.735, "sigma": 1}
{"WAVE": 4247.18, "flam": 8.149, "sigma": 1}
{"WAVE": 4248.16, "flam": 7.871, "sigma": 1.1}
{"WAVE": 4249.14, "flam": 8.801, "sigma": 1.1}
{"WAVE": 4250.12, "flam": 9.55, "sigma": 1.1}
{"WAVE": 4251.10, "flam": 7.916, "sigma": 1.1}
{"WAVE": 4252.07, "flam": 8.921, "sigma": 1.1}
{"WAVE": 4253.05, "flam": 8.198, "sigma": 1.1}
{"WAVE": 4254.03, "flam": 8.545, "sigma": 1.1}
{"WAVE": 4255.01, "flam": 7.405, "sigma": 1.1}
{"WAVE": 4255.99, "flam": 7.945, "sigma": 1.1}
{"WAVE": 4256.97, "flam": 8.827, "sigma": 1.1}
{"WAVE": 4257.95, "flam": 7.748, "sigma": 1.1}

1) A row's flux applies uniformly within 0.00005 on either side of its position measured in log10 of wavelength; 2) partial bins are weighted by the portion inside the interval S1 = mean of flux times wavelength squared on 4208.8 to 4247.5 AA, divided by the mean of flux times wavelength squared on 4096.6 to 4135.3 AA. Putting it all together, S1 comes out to 1.12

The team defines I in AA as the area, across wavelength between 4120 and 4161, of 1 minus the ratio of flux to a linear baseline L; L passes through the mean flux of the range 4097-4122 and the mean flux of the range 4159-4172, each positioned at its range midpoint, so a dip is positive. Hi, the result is -1.2 AA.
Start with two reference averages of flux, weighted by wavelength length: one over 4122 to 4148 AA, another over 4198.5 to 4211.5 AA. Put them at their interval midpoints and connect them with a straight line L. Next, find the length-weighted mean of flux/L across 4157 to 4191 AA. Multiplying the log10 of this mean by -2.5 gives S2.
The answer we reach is 0.03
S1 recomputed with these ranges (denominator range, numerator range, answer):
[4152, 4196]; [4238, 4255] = 1.13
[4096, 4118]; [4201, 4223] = 1.16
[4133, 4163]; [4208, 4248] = 1.08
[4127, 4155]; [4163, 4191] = 1.00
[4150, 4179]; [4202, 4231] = 1.07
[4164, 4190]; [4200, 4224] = 1.10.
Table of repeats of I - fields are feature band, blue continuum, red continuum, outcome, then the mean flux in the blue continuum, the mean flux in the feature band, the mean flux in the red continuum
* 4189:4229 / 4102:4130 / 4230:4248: 2.2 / 8.02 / 7.95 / 8.52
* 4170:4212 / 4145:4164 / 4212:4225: 2.2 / 8.04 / 7.76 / 8.29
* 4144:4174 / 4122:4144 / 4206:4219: 0.9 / 8.16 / 7.95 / 8.25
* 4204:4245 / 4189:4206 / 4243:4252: -1.2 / 7.49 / 8.36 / 8.69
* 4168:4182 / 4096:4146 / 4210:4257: 0.7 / 7.76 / 7.59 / 8.27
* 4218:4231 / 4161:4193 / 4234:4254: -0.2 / 7.75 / 8.42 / 8.48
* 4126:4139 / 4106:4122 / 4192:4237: -0.7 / 7.75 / 8.25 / 8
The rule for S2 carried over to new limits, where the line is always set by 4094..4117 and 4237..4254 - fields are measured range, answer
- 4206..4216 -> 0.02 mag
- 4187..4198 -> 0.08 mag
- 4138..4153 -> 0.03 mag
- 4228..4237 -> 0.04 mag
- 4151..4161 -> -0.03 mag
